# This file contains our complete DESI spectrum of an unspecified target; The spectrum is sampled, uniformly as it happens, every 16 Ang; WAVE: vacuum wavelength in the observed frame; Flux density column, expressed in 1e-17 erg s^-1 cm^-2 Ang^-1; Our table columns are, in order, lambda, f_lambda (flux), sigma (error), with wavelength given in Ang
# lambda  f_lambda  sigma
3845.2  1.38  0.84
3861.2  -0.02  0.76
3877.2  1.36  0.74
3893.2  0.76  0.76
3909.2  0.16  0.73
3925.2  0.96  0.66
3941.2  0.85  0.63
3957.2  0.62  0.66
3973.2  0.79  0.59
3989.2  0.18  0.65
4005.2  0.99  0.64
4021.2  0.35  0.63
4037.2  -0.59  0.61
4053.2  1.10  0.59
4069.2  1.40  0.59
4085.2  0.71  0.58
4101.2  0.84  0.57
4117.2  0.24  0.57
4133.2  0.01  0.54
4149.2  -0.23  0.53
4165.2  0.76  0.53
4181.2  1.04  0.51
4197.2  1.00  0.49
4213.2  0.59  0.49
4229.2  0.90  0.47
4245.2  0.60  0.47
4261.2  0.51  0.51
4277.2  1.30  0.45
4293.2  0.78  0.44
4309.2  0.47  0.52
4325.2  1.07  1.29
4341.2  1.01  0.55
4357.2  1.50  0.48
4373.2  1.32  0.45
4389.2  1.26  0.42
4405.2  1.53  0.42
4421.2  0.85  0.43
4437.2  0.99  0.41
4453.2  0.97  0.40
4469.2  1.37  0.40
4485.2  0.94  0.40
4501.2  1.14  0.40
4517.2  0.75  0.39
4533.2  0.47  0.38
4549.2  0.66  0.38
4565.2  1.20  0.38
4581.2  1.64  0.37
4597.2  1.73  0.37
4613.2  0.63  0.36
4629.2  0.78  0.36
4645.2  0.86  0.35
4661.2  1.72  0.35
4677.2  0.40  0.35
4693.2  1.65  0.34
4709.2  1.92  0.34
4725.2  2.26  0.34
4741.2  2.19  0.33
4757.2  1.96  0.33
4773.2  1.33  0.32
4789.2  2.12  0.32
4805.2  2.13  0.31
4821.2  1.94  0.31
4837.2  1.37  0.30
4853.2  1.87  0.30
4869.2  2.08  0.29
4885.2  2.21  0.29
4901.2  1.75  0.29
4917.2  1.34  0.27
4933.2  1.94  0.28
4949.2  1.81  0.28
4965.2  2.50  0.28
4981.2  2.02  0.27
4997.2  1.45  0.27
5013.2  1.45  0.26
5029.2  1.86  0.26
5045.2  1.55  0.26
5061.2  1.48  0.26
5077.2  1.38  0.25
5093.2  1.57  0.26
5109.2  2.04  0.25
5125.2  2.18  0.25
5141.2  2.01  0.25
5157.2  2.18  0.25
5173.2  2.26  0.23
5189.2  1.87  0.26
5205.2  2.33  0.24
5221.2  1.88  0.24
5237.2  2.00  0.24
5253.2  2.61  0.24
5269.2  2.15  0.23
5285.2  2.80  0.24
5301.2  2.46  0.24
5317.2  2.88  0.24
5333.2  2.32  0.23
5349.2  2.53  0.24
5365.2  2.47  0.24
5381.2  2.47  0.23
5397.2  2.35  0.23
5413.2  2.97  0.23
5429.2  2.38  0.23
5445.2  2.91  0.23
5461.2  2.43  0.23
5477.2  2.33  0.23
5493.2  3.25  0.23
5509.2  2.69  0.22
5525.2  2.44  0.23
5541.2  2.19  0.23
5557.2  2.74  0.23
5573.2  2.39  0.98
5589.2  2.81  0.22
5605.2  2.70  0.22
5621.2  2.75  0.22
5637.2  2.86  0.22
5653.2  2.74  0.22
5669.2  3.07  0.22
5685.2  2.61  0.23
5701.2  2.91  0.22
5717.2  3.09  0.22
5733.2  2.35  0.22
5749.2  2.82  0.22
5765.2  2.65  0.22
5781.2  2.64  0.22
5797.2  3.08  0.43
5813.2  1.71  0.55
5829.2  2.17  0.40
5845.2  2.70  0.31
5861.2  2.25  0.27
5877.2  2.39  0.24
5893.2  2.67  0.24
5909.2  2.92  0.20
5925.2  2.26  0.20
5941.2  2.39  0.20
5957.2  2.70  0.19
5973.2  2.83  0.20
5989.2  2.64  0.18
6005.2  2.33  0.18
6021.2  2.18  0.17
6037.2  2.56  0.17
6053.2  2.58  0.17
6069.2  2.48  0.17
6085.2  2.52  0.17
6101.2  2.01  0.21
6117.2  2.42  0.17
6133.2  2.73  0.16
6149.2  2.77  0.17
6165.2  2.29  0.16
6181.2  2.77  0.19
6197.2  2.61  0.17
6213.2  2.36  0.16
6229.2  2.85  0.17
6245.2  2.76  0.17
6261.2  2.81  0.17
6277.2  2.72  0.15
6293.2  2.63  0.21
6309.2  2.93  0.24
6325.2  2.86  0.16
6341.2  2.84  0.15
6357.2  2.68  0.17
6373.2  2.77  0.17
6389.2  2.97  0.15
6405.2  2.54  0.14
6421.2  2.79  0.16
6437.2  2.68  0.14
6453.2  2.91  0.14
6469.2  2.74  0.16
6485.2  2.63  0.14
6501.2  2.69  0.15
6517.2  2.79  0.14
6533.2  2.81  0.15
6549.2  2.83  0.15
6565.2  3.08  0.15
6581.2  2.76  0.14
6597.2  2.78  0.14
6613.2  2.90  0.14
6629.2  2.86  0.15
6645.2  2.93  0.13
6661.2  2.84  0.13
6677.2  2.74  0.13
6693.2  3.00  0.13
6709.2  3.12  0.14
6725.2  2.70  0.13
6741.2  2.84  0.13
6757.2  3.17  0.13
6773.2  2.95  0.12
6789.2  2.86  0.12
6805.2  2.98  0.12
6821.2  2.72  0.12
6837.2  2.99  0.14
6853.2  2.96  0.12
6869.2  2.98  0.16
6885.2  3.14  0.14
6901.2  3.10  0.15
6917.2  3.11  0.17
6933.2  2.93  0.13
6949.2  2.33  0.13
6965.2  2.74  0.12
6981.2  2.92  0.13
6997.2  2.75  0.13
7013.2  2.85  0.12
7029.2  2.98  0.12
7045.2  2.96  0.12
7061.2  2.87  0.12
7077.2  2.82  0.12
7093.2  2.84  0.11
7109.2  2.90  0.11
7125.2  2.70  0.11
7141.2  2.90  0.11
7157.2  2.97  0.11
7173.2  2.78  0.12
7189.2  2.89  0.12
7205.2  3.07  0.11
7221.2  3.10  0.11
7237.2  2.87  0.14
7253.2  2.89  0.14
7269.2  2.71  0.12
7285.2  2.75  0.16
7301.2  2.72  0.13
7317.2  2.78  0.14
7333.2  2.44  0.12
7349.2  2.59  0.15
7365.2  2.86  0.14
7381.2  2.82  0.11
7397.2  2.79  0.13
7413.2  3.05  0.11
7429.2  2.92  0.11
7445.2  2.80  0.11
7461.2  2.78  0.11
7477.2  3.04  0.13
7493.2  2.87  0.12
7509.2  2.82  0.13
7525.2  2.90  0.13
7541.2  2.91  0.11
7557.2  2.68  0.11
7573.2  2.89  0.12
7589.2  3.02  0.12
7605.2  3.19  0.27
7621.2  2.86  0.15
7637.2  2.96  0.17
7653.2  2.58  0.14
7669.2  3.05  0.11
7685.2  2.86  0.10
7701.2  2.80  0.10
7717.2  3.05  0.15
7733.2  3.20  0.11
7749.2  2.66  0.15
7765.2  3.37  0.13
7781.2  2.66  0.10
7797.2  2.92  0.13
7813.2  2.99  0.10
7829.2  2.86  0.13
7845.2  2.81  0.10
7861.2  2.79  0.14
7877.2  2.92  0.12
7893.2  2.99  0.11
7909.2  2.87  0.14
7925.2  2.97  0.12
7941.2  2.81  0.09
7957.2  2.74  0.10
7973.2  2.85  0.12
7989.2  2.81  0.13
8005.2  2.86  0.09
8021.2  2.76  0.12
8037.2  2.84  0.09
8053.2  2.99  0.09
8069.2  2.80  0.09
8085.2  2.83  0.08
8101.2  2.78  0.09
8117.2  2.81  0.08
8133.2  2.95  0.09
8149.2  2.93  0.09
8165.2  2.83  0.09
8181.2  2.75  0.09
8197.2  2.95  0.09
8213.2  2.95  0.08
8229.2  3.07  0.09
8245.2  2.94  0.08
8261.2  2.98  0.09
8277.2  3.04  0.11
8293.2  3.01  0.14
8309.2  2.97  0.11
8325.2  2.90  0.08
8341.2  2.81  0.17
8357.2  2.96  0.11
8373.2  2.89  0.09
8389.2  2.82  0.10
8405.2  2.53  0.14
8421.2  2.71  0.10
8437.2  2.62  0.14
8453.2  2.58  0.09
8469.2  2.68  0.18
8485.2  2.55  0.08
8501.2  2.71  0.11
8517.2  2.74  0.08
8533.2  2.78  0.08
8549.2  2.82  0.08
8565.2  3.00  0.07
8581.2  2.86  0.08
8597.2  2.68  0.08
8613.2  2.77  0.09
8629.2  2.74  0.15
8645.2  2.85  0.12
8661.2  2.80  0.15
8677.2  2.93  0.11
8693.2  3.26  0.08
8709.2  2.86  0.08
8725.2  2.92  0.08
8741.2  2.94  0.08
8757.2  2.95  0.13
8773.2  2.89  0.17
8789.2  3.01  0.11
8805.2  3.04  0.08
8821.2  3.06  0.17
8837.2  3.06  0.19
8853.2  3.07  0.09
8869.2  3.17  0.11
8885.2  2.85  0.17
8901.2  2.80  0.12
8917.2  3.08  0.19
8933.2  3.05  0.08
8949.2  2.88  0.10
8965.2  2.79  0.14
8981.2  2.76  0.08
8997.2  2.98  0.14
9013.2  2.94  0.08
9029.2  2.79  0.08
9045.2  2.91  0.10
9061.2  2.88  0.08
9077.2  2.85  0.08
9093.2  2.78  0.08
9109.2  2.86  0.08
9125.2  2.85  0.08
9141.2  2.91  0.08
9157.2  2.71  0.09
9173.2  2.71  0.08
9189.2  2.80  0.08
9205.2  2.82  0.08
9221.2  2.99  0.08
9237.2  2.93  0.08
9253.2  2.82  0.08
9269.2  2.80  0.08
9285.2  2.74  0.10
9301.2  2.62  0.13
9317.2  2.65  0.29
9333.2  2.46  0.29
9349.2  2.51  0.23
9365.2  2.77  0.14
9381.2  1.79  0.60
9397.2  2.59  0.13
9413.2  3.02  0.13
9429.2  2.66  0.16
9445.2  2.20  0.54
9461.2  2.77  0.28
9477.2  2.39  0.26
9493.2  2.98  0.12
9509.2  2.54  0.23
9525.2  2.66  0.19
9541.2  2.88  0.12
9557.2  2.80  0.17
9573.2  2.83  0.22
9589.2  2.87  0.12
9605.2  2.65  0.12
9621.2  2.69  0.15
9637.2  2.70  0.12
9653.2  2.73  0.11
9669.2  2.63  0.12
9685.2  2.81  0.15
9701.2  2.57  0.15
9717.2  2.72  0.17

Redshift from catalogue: 0.179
